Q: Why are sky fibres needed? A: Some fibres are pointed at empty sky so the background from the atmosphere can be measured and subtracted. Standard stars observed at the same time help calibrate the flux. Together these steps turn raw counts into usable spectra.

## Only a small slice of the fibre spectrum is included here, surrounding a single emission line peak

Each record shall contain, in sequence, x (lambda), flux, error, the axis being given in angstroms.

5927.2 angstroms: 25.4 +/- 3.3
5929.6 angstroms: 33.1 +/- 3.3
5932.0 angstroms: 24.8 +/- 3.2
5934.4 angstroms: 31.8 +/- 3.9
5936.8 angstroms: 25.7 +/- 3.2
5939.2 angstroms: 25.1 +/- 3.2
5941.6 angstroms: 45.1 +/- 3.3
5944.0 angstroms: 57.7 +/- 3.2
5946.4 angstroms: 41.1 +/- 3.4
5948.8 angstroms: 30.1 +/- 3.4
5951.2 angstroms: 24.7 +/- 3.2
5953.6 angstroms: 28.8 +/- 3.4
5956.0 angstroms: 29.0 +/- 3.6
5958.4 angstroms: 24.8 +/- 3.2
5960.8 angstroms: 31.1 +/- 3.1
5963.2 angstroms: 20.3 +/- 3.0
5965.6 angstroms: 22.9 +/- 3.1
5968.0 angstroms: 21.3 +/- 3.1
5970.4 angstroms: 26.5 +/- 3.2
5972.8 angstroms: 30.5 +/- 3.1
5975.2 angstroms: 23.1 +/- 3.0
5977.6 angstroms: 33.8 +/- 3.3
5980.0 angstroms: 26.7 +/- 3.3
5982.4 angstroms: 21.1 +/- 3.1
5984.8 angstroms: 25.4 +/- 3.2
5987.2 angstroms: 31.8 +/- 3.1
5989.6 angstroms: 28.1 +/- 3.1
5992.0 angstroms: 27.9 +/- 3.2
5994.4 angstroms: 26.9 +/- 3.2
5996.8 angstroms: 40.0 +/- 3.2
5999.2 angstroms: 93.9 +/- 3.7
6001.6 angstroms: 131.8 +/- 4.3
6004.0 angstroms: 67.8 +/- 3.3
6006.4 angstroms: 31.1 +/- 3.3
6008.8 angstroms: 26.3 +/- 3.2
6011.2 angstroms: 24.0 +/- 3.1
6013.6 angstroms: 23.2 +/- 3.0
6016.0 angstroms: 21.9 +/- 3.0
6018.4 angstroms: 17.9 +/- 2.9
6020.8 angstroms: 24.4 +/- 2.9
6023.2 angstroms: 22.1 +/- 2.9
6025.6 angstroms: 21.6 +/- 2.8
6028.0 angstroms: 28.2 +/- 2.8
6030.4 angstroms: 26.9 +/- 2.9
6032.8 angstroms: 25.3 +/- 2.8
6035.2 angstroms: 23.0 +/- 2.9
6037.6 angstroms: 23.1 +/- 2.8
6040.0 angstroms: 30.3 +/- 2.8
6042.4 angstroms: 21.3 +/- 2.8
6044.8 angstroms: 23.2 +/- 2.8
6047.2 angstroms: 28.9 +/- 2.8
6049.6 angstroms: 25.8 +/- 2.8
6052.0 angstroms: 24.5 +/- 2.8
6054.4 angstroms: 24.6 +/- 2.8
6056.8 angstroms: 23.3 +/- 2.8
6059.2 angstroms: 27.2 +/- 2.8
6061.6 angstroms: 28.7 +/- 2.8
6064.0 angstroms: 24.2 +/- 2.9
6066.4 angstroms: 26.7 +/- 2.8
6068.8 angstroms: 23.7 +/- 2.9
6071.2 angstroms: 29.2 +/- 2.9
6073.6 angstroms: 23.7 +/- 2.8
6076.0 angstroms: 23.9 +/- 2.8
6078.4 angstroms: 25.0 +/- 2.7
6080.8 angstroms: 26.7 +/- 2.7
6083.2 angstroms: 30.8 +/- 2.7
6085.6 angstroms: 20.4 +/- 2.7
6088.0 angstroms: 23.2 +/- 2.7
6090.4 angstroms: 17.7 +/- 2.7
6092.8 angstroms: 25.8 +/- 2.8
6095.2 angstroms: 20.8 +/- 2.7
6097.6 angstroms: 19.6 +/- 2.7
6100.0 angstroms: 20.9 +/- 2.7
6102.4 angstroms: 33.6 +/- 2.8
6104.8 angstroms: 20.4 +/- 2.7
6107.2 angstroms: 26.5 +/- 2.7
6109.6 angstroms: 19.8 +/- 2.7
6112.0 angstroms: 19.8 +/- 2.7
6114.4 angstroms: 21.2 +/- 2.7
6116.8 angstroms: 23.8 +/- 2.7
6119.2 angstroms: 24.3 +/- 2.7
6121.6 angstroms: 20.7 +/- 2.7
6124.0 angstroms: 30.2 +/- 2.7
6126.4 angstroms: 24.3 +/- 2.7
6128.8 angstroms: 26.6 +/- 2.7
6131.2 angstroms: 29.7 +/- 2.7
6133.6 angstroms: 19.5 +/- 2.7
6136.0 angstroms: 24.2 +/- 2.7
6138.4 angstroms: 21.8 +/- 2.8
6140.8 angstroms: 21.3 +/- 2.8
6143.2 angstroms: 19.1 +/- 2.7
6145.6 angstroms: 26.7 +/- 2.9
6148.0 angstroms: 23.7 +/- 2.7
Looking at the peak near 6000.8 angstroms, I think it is [O III]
